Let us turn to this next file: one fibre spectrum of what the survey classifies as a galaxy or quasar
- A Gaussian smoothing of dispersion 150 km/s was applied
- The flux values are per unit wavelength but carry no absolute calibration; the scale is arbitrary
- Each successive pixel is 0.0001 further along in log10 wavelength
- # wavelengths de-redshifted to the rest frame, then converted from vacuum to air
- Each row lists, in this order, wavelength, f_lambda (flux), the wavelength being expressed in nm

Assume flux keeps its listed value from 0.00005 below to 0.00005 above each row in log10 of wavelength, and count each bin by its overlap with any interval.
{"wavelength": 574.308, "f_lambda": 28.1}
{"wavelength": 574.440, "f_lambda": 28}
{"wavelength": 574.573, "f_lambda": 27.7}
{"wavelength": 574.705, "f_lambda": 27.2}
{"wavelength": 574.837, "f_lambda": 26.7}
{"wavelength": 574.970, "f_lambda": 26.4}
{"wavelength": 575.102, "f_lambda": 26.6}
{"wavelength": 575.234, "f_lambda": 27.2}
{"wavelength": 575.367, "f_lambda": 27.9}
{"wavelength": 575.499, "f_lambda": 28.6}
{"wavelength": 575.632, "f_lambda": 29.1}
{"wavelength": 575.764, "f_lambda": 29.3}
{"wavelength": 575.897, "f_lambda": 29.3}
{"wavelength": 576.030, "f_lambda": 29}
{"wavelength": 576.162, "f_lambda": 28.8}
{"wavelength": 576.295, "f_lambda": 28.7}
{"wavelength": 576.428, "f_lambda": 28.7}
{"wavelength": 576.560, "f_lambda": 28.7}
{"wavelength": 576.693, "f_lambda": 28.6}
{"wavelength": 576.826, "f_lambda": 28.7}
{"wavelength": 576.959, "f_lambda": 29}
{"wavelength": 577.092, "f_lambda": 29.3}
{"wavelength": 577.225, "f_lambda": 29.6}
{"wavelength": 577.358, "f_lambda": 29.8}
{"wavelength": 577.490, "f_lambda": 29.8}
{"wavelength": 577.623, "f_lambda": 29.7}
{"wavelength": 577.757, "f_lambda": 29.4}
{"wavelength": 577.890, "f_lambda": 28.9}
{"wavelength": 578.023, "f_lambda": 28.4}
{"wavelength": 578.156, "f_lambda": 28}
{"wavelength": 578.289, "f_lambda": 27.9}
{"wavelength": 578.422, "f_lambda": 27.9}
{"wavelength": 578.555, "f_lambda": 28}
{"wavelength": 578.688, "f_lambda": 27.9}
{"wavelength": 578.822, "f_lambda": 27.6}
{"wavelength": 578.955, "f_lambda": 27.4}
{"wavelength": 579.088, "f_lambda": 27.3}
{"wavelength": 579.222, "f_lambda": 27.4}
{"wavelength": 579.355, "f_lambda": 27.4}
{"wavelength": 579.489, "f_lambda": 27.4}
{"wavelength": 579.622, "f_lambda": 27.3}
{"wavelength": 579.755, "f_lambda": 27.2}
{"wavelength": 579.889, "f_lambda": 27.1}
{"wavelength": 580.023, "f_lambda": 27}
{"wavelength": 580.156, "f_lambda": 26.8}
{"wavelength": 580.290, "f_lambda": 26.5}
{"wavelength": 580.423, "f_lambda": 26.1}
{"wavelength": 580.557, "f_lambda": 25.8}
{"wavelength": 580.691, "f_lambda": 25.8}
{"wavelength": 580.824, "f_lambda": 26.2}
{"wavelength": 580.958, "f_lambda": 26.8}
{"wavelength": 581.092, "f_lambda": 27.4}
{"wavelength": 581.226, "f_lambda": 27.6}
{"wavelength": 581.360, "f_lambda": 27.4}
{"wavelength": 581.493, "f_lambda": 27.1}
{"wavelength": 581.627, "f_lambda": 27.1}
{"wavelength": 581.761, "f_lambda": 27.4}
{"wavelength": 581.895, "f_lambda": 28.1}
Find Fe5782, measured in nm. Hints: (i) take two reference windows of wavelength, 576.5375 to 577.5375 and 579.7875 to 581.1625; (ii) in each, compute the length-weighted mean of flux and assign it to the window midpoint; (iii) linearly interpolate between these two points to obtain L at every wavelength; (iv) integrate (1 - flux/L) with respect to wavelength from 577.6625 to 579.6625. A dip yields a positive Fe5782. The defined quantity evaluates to 0.003 nm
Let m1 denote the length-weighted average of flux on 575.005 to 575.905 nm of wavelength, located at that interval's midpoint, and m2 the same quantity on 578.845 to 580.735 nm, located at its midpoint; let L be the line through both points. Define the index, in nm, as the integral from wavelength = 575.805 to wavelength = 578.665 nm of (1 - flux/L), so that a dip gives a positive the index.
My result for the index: -0.12 nm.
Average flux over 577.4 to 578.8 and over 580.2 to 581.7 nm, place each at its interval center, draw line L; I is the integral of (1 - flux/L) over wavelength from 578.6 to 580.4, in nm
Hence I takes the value 0.03 nm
